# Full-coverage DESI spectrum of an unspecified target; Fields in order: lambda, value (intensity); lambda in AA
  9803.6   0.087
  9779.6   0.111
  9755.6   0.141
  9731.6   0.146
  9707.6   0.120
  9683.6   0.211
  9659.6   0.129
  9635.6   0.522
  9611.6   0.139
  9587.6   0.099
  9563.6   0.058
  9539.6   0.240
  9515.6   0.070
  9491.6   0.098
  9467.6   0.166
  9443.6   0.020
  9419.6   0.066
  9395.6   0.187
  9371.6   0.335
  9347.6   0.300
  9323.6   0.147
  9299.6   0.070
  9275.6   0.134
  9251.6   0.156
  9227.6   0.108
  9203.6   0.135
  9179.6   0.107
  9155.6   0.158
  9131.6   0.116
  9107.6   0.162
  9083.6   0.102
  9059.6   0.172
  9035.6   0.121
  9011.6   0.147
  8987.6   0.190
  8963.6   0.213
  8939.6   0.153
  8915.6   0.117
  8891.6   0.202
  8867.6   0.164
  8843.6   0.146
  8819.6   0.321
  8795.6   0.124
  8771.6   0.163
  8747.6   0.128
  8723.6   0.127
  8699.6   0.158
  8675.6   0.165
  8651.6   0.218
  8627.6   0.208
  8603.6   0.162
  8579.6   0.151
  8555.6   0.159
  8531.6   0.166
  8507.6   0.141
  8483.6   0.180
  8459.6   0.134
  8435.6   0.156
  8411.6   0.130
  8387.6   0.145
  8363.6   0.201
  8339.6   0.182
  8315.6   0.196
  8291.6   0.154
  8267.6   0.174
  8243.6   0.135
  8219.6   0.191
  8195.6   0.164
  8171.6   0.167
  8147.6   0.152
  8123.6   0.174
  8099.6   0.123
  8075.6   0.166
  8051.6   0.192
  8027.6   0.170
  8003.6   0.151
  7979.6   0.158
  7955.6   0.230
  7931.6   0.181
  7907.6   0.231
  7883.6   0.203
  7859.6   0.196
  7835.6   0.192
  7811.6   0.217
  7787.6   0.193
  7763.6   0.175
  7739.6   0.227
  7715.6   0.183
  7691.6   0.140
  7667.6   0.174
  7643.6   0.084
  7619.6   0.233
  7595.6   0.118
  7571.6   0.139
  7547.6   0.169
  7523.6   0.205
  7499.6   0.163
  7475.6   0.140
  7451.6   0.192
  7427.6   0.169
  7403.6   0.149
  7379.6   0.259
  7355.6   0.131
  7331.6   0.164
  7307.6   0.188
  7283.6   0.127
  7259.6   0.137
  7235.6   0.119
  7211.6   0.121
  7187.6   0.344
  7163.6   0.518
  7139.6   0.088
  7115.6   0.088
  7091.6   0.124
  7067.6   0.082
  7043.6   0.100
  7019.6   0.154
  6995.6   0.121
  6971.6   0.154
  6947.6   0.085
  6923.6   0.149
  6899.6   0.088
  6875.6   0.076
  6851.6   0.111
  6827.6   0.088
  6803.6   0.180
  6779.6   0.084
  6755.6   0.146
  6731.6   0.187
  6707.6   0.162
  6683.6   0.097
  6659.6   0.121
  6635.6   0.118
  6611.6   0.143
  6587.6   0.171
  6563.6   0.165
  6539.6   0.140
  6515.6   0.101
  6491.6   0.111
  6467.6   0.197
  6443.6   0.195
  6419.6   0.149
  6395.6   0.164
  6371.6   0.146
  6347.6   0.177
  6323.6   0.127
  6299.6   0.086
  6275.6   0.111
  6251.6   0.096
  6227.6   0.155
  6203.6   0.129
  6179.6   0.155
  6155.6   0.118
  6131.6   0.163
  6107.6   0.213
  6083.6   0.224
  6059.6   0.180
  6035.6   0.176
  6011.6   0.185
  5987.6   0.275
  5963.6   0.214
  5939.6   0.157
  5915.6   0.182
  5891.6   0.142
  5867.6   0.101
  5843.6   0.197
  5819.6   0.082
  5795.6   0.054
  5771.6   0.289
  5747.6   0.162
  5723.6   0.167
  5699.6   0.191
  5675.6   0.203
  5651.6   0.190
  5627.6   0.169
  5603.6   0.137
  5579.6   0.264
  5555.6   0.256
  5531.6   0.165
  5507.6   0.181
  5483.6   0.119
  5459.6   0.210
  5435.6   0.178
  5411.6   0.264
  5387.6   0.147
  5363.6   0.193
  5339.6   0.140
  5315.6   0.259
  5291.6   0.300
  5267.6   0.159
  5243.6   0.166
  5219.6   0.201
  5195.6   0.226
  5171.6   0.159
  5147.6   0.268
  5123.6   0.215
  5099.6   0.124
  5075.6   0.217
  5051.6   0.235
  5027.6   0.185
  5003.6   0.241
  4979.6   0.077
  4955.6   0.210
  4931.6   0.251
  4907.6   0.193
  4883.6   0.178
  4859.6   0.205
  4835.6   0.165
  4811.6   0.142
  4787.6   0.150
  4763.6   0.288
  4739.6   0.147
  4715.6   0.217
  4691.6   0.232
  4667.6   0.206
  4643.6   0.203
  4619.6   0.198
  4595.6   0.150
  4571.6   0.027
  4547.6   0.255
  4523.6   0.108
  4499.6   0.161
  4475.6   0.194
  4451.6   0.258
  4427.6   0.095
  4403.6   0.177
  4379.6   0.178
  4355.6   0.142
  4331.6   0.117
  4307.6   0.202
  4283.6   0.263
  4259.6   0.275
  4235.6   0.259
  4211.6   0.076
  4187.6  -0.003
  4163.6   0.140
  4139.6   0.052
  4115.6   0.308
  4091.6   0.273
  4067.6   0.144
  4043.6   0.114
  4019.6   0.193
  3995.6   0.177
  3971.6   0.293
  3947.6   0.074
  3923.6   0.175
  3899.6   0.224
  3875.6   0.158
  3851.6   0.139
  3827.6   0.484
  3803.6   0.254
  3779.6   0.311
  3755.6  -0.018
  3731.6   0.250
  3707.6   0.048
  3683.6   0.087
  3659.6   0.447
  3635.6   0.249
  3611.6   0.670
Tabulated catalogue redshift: 0.92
